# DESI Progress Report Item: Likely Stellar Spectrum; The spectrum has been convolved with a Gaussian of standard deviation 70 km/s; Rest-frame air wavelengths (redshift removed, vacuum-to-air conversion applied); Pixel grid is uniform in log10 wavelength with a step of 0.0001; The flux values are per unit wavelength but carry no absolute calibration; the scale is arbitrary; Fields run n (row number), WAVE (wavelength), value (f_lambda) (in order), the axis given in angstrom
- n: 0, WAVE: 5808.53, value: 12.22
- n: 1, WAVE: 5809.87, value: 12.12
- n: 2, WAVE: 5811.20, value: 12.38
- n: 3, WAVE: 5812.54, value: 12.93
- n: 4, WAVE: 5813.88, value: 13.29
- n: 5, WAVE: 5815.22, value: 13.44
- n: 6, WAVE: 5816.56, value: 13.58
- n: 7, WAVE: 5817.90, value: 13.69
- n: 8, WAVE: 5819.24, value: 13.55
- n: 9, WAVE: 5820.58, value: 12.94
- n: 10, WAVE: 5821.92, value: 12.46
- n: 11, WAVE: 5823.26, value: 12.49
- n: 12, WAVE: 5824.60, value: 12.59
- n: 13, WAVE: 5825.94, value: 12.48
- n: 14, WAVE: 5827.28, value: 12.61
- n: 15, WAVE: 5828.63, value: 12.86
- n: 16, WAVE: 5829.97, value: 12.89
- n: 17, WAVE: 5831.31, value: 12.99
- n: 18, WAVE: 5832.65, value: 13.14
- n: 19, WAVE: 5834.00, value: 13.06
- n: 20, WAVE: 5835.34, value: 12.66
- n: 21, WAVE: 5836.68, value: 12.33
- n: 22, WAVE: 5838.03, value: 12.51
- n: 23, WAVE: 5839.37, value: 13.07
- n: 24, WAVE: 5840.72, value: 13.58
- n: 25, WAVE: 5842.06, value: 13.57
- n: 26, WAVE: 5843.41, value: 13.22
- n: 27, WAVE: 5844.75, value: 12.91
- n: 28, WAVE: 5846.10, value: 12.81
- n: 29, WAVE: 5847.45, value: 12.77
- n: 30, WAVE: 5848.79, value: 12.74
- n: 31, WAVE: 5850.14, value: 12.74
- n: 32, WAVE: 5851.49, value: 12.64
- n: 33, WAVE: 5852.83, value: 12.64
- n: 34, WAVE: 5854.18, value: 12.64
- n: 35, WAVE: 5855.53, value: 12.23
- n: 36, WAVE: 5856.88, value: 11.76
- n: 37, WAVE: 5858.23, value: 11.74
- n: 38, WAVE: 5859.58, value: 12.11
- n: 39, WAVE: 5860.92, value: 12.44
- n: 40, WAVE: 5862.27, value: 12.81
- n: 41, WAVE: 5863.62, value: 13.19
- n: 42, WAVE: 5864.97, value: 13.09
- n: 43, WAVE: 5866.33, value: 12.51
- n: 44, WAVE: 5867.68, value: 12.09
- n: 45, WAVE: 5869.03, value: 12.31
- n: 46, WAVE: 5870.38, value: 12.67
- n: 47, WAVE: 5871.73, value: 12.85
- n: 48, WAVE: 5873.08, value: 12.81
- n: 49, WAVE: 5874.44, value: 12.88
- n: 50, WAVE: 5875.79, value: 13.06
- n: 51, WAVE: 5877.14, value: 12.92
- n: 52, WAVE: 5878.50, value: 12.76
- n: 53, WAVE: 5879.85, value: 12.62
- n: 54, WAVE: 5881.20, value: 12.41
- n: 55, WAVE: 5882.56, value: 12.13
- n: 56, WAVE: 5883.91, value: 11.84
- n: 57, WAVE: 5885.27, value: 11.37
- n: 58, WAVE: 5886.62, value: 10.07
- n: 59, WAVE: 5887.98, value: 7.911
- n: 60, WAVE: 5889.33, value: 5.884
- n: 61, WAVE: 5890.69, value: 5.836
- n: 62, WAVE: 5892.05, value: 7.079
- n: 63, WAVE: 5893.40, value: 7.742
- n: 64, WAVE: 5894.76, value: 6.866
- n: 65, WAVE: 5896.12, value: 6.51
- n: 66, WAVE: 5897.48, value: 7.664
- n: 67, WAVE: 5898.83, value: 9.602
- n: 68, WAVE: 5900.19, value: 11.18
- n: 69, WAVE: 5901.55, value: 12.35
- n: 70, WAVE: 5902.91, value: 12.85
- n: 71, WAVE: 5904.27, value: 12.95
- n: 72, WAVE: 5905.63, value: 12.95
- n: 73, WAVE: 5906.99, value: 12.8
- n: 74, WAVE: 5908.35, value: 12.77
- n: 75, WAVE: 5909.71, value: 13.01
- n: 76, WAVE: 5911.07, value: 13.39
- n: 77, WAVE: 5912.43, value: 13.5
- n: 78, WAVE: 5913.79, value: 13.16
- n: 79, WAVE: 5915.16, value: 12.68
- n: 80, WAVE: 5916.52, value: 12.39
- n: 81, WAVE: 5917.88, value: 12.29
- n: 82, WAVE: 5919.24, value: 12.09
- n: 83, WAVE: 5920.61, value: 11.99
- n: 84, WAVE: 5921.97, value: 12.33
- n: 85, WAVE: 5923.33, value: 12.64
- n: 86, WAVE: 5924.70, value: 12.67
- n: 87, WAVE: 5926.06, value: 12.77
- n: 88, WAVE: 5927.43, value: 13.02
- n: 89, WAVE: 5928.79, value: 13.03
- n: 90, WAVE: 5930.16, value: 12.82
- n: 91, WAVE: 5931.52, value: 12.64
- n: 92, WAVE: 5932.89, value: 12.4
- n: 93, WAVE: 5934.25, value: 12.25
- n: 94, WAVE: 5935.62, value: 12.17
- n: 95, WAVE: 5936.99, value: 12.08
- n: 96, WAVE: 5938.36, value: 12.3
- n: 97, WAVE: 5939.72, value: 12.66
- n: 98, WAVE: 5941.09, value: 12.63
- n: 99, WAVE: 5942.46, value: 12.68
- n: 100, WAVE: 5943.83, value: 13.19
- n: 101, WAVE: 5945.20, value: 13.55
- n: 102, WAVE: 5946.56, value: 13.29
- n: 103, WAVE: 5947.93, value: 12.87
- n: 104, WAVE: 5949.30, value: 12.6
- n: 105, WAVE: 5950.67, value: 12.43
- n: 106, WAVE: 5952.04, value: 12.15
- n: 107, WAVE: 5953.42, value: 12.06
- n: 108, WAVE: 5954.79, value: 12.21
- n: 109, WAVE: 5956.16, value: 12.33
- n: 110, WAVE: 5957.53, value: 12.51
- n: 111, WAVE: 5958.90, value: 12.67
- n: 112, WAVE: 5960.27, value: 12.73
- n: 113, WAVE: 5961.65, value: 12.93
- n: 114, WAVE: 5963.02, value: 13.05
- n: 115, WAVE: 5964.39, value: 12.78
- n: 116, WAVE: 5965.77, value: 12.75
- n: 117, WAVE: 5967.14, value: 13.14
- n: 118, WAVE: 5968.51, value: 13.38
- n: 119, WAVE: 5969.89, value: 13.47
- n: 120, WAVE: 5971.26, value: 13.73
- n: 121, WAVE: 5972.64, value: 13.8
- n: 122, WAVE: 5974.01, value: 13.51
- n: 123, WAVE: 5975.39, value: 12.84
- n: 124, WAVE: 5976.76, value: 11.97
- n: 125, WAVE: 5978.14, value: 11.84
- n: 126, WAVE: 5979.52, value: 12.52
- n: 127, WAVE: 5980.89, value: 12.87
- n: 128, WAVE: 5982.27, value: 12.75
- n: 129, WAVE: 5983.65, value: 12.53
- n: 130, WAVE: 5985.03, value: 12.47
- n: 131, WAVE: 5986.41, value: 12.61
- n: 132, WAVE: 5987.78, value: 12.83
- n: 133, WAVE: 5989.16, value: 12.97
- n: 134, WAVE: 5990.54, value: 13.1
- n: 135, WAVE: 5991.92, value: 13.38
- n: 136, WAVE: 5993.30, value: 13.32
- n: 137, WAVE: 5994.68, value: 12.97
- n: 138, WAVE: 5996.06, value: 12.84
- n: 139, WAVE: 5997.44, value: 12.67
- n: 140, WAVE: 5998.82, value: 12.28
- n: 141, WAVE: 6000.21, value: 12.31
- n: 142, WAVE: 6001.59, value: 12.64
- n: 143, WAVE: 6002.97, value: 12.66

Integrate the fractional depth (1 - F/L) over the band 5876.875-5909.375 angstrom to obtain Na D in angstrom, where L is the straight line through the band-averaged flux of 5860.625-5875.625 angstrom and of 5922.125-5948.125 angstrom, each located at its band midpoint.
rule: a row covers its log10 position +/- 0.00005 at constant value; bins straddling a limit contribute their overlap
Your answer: 6.0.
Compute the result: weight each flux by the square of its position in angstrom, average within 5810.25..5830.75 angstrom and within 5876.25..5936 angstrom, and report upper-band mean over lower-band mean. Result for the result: 0.9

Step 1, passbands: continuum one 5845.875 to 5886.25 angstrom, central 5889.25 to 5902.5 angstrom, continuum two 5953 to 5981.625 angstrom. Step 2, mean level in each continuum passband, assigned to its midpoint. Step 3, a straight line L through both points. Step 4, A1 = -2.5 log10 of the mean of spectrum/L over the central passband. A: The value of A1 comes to 0.46 mag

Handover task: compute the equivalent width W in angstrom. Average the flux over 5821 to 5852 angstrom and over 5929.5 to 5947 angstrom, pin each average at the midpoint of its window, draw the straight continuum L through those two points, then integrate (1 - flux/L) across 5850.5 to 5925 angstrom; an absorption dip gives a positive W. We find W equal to 6.5 angstrom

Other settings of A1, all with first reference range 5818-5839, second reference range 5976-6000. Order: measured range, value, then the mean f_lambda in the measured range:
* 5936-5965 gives 0.01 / 12.6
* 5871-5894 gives 0.19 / 10.7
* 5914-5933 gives 0.01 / 12.6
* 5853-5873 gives 0.03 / 12.5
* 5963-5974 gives -0.05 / 13.3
